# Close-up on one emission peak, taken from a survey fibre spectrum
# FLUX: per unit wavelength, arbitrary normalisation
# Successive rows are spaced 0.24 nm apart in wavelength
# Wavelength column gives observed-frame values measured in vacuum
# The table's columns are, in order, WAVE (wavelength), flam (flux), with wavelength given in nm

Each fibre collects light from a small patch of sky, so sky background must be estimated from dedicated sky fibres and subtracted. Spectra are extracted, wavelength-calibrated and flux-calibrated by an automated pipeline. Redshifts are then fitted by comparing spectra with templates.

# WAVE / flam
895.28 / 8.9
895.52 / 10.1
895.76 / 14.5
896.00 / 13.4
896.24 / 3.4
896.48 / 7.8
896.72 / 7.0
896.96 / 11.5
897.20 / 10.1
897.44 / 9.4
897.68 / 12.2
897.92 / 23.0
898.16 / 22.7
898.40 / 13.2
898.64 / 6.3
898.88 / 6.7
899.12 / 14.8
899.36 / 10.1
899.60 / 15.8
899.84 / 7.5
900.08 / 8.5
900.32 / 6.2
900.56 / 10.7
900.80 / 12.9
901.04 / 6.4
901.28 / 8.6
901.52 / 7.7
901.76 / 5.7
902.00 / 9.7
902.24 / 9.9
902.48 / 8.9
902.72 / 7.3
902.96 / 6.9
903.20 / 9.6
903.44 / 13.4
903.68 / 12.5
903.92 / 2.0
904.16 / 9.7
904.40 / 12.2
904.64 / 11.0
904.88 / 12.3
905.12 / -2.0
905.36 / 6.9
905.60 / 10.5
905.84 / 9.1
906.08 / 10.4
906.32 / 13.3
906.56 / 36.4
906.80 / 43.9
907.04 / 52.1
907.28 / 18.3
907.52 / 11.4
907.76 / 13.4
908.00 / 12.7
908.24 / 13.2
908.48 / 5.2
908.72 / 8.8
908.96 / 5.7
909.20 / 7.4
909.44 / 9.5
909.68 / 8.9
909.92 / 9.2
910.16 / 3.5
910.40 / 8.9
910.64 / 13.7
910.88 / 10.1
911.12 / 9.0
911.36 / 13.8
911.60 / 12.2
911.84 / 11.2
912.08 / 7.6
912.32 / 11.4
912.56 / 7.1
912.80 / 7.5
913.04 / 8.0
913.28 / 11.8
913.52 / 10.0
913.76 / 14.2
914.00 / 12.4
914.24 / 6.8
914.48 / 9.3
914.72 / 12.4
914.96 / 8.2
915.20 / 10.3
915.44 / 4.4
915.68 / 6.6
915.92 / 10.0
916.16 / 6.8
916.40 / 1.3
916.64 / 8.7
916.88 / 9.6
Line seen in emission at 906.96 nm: [O III]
